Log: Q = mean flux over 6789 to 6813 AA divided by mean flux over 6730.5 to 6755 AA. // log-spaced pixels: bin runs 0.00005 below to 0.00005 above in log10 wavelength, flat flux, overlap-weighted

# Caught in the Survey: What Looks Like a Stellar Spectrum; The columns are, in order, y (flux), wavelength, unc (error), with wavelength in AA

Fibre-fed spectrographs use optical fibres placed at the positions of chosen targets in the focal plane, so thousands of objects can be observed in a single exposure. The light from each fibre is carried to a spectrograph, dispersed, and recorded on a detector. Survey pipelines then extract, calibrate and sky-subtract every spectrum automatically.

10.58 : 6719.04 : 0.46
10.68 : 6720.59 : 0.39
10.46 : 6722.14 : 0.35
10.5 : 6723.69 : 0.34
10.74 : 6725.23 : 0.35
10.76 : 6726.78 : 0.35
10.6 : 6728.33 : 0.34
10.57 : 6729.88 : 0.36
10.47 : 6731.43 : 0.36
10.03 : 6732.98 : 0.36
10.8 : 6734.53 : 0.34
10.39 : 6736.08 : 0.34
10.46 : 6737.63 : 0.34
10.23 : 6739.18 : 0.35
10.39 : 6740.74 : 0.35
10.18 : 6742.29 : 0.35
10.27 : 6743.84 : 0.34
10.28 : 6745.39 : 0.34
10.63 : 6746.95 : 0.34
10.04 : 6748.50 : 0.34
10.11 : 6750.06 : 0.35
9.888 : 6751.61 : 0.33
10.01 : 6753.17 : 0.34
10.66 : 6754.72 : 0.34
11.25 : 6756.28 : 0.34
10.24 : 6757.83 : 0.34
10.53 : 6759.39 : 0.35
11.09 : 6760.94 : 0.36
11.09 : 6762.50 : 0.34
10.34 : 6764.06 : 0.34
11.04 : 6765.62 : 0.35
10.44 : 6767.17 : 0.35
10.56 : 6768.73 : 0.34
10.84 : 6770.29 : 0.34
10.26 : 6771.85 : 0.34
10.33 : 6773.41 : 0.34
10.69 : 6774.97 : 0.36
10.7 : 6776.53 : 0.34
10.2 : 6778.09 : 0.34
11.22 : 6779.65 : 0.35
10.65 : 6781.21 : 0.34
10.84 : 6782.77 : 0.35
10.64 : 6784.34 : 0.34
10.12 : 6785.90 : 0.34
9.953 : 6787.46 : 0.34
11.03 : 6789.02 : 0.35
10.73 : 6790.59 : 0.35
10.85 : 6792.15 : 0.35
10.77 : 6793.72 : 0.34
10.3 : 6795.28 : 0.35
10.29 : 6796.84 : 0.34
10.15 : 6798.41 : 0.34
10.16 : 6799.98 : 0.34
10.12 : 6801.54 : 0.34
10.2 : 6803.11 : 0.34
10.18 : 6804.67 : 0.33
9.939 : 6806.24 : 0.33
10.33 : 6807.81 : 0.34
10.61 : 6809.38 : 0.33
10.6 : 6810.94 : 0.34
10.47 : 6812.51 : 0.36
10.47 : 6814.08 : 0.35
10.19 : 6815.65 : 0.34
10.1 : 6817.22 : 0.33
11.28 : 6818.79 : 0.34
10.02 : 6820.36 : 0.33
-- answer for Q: 1.01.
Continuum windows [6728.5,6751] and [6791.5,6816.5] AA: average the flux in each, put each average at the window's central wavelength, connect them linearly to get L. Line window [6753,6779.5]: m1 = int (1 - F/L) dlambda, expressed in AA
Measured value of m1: -0.7 AA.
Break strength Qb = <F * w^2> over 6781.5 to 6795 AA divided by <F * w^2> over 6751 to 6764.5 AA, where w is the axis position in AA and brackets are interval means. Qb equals 1.0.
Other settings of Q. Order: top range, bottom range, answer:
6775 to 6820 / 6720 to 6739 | 0.99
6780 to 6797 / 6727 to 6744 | 1.02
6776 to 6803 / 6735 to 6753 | 1.02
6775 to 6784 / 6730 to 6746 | 1.03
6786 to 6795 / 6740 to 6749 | 1.03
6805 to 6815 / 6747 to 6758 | 1.00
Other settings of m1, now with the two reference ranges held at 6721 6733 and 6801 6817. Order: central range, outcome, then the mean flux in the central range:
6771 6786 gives -0.3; 10.6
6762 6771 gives -0.2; 10.7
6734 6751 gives 0.3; 10.3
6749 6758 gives 0.1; 10.4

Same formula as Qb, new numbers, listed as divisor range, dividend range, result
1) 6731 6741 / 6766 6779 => 1.02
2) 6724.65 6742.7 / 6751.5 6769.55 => 1.02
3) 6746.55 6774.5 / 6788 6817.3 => 1.00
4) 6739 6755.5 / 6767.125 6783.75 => 1.05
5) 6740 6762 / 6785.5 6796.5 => 1.03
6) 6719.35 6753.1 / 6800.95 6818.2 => 1.01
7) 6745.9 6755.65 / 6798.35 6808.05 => 1.01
